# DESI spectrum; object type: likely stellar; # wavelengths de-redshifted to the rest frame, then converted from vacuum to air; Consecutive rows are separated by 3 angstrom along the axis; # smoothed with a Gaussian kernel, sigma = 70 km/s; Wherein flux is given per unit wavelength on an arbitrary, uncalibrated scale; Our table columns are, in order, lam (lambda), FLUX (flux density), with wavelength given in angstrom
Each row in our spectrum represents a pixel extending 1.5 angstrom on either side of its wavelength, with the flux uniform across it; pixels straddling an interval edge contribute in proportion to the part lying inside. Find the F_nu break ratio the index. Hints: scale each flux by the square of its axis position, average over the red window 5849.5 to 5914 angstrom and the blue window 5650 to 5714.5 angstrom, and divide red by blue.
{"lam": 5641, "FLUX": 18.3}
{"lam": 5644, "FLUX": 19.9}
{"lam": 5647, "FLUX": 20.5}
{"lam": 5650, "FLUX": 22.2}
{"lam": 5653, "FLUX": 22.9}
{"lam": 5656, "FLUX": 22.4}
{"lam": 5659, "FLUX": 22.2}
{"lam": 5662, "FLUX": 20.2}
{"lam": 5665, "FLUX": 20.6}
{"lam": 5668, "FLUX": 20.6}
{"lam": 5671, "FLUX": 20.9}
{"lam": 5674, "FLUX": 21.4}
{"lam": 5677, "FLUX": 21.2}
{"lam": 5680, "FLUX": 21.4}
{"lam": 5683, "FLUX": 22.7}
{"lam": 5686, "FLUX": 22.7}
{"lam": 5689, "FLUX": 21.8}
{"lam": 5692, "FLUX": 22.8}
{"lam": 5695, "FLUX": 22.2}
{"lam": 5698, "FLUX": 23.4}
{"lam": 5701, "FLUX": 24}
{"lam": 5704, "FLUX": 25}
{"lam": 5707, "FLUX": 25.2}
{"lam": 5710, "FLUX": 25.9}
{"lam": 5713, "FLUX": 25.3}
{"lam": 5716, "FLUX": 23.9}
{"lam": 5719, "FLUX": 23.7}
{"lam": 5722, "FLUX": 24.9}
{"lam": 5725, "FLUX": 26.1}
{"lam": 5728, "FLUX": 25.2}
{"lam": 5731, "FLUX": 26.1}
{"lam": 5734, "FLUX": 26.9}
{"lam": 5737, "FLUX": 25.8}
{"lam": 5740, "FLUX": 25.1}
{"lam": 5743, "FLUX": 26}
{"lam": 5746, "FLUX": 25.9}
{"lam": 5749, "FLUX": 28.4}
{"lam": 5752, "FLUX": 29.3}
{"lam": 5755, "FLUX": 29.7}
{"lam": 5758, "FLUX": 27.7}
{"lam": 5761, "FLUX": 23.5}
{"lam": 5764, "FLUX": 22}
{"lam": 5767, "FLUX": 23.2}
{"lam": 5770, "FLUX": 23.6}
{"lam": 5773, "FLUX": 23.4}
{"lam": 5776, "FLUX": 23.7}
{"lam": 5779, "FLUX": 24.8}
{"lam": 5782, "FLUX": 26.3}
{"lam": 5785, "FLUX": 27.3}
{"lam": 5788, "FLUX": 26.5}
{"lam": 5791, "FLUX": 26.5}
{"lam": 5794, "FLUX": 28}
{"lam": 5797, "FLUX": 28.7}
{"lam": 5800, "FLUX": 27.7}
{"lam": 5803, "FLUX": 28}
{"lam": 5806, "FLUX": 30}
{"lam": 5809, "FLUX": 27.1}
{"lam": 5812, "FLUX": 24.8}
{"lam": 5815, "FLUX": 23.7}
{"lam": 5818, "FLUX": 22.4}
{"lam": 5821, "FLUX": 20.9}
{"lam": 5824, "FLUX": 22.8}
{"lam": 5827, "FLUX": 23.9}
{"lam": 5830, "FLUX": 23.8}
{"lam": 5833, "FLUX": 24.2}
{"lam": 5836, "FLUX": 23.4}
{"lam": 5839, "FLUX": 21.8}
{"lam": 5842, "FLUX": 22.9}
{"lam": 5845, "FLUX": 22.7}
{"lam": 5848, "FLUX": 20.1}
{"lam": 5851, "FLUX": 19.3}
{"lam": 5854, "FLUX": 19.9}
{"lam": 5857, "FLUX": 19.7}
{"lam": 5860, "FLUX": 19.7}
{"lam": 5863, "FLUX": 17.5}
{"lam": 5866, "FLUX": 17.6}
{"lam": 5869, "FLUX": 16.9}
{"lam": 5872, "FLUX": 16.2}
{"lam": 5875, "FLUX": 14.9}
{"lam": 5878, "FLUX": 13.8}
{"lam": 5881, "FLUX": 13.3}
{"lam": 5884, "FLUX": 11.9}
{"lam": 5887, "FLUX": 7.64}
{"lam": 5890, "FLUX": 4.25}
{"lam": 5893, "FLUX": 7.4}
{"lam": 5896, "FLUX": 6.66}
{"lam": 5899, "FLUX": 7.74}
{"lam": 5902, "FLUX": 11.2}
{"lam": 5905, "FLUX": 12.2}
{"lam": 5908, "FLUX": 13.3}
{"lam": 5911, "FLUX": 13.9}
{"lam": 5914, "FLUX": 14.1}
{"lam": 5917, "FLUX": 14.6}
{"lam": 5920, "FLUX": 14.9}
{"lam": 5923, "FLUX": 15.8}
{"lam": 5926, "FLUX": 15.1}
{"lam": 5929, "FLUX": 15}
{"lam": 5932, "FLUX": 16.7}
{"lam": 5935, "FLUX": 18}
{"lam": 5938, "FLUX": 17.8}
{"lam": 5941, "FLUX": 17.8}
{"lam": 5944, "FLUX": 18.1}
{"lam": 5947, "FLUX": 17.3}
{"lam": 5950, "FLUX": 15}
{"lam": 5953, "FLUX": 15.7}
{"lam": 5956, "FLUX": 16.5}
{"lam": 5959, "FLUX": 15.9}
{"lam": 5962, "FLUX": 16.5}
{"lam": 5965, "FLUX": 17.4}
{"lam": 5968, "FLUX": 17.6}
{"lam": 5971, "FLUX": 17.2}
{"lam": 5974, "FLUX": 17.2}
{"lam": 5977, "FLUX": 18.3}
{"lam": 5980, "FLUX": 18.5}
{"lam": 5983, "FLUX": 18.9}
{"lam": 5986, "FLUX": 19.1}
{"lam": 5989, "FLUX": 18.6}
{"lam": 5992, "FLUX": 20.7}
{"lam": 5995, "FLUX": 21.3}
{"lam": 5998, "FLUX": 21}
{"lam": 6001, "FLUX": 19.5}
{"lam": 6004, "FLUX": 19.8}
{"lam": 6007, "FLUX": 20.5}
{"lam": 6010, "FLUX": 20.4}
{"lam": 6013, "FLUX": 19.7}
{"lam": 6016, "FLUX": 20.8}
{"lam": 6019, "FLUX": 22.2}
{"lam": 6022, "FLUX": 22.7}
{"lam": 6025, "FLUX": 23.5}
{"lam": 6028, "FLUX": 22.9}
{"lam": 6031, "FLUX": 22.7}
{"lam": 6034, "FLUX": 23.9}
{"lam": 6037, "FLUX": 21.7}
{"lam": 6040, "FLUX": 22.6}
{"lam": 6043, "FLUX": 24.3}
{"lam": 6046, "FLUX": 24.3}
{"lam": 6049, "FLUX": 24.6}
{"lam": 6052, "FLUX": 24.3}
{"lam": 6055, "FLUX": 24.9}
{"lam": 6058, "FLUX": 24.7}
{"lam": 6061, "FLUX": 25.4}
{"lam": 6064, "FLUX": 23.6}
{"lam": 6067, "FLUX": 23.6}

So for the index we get 0.64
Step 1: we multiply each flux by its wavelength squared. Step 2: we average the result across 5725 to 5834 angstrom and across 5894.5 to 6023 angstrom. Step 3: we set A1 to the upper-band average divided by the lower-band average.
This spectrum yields 0.71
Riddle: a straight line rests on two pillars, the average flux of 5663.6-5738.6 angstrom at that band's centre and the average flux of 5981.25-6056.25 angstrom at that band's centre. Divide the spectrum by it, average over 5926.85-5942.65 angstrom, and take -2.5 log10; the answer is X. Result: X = 0.29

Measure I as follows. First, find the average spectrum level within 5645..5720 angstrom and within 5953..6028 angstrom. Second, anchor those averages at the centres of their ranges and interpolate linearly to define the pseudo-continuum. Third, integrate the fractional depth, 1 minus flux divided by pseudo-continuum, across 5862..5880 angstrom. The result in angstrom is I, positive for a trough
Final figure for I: 4.0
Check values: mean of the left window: 22.6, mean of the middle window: 16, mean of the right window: 19.3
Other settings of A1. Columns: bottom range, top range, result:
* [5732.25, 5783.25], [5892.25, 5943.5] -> 0.57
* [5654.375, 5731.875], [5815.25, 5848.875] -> 1.03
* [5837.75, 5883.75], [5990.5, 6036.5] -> 1.24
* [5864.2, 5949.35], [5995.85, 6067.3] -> 1.72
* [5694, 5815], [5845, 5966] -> 0.61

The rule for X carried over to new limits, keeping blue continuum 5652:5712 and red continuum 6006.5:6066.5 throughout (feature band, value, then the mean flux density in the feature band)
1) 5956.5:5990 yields 0.28 mag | 17.7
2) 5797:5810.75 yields -0.24 mag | 28.2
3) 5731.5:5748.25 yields -0.16 mag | 26.1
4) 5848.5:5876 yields 0.25 mag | 18.1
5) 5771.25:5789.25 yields -0.12 mag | 25.3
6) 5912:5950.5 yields 0.38 mag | 16.2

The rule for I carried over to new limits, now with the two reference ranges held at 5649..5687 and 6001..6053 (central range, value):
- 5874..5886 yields 4.8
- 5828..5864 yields 1.0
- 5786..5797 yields -2.7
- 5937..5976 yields 9.2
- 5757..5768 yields -1.1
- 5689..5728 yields -4.7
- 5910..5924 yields 4.7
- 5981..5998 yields 1.9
